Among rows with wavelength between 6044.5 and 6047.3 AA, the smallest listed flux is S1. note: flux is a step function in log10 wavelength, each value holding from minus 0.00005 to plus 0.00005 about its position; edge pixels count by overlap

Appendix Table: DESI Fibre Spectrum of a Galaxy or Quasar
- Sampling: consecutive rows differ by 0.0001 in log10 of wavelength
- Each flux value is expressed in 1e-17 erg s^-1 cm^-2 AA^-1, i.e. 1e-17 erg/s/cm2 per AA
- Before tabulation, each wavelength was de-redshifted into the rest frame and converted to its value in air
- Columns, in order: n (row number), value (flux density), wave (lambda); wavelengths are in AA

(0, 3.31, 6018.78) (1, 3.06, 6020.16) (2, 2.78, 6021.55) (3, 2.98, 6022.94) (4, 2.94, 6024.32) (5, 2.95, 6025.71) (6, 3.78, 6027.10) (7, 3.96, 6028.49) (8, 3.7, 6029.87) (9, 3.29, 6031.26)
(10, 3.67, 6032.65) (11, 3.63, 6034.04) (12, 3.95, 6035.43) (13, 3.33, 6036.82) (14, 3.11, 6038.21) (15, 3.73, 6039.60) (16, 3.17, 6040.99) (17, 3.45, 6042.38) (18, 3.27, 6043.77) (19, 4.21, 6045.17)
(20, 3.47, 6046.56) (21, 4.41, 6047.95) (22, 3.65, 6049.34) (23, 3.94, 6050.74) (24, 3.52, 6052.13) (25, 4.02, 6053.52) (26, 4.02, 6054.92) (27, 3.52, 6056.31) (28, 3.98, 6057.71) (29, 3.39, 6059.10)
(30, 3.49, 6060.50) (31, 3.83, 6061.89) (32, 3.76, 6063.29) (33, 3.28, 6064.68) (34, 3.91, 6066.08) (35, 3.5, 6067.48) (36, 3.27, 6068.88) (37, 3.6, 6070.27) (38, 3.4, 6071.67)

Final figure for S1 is 3.47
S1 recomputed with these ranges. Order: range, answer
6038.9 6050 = 3.17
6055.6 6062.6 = 3.39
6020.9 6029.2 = 2.78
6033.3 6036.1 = 3.63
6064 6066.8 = 3.28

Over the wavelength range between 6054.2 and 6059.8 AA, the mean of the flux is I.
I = 3.73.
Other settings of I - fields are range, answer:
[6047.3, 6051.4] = 3.99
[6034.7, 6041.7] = 3.46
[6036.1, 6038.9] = 3.23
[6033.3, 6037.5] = 3.64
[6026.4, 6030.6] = 3.81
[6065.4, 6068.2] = 3.69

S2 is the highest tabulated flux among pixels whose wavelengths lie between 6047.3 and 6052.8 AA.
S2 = 4.41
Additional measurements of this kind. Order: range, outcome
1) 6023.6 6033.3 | 3.96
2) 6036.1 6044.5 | 3.73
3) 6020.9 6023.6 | 2.98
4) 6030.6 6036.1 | 3.95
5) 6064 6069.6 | 3.91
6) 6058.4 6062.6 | 3.83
